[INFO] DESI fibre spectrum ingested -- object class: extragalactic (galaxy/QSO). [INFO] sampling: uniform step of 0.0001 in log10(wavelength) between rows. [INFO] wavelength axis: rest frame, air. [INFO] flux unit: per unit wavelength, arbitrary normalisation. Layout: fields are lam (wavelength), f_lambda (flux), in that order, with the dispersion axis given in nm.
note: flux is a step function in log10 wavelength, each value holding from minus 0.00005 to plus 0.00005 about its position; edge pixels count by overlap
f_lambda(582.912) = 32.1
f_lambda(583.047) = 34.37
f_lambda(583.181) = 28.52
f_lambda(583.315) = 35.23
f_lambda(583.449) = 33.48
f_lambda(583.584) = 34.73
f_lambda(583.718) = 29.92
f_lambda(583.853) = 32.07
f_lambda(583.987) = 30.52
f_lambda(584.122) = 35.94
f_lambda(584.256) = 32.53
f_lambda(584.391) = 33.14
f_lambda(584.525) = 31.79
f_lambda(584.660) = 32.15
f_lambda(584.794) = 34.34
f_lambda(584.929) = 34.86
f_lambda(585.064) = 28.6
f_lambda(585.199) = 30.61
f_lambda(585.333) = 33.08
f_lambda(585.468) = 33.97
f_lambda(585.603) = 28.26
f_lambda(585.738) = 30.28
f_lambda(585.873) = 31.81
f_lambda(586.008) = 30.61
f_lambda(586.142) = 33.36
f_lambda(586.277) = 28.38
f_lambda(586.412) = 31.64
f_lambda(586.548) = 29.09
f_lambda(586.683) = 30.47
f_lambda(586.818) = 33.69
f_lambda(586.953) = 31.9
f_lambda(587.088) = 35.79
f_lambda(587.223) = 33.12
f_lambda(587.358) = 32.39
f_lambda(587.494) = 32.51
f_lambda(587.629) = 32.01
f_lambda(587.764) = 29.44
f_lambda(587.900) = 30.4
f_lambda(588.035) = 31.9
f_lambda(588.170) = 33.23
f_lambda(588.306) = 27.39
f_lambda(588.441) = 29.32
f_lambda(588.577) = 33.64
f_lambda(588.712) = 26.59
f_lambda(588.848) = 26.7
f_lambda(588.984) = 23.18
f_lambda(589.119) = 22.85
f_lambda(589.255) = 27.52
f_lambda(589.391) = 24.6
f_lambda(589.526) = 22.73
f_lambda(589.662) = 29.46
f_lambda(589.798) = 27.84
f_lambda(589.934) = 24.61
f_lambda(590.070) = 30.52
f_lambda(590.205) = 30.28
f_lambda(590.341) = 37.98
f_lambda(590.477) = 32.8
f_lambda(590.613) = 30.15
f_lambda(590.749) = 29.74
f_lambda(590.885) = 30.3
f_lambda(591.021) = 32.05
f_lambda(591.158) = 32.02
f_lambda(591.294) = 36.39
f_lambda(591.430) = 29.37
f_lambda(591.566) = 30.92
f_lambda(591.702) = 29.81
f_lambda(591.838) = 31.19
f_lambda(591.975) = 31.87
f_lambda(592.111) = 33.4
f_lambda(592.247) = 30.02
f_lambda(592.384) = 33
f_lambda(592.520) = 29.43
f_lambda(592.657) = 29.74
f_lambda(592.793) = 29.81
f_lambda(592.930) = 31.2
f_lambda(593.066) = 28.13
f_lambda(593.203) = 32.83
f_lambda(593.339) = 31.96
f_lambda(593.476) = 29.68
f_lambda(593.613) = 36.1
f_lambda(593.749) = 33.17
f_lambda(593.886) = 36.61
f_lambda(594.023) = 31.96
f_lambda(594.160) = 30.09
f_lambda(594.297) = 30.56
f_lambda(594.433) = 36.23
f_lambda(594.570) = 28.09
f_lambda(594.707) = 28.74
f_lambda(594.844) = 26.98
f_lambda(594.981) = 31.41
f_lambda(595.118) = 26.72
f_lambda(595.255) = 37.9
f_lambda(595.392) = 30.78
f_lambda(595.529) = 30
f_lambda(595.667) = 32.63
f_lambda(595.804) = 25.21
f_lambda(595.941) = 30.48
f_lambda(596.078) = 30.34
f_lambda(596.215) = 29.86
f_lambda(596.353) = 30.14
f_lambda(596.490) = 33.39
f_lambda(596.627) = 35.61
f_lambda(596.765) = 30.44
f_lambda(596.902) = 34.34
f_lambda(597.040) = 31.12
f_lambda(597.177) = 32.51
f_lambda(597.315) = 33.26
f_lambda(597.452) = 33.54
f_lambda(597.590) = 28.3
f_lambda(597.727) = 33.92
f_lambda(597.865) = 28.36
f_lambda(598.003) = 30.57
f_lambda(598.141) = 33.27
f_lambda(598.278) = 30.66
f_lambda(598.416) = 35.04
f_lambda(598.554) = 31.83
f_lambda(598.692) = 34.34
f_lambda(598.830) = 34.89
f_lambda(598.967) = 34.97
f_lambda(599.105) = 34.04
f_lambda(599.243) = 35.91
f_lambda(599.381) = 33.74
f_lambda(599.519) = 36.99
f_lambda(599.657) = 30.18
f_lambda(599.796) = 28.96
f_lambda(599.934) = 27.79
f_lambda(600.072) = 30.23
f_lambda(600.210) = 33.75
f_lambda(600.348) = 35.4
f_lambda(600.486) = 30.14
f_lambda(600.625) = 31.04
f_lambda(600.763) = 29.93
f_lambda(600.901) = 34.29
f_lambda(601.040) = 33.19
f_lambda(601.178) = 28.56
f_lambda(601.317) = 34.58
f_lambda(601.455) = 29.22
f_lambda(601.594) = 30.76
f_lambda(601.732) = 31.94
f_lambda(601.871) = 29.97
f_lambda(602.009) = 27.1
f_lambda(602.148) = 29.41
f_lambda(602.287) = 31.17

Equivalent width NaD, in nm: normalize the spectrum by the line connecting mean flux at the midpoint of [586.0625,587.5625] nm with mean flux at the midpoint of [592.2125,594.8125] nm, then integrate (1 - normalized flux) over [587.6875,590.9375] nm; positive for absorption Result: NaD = 0.297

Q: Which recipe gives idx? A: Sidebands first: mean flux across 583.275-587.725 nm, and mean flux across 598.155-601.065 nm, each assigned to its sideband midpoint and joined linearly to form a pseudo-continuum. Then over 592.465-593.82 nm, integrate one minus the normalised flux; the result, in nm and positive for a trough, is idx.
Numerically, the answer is 0.052 nm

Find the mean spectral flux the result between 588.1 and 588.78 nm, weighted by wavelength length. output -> 30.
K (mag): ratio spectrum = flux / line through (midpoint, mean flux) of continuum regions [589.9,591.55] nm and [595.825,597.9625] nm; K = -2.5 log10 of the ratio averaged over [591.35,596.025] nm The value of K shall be 0.02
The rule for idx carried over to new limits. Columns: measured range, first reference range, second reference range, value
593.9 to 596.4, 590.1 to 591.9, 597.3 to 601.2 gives 0.11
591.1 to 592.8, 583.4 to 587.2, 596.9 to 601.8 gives 0.04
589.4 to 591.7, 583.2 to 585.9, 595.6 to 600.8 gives 0.14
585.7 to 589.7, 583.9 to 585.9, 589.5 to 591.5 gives 0.19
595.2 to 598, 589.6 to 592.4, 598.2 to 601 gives 0.05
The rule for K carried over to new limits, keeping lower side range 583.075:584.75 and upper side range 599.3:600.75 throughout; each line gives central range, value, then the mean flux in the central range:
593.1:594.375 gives -0.01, 32.5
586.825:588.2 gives 0.00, 32.3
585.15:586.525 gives 0.05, 31.1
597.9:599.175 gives -0.04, 33.2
